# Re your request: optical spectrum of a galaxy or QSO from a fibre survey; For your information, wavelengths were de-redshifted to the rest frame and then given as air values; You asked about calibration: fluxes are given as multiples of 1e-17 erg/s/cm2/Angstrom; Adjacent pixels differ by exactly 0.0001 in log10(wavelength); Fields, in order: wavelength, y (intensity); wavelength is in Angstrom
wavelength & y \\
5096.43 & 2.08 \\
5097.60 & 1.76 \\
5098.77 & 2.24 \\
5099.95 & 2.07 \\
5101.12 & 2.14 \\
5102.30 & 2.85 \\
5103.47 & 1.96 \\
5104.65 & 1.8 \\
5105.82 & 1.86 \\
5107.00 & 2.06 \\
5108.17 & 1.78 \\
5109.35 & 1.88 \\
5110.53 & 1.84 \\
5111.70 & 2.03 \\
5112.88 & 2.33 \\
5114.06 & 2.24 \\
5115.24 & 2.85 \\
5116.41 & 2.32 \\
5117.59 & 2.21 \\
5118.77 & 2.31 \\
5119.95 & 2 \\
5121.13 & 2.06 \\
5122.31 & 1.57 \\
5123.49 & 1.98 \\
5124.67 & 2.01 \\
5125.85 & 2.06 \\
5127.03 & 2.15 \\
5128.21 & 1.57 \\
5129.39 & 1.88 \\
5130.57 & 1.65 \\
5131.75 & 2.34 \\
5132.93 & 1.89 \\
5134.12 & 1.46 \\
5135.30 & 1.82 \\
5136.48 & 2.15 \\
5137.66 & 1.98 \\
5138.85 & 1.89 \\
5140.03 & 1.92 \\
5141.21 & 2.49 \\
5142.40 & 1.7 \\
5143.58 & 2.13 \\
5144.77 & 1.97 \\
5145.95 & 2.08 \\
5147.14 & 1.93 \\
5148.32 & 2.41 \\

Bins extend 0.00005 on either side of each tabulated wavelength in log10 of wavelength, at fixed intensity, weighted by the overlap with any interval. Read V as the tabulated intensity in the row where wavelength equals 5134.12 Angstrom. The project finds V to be 1.46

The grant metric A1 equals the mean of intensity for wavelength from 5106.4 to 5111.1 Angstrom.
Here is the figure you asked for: 1.89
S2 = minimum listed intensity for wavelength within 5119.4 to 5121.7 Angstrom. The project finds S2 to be 2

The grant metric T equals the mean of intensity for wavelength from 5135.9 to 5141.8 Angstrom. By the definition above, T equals 2.09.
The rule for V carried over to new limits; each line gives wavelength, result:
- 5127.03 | 2.15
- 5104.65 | 1.8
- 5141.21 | 2.49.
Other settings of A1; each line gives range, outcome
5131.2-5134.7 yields 1.89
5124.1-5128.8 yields 1.95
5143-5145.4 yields 2.05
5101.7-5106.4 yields 2.12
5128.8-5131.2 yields 1.78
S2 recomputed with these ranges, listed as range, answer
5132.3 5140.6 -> 1.46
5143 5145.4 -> 1.97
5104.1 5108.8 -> 1.78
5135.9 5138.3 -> 1.98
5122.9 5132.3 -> 1.57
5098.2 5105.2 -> 1.8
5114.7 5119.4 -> 2.21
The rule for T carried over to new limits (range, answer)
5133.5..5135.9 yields 1.64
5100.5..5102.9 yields 2.49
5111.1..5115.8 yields 2.36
